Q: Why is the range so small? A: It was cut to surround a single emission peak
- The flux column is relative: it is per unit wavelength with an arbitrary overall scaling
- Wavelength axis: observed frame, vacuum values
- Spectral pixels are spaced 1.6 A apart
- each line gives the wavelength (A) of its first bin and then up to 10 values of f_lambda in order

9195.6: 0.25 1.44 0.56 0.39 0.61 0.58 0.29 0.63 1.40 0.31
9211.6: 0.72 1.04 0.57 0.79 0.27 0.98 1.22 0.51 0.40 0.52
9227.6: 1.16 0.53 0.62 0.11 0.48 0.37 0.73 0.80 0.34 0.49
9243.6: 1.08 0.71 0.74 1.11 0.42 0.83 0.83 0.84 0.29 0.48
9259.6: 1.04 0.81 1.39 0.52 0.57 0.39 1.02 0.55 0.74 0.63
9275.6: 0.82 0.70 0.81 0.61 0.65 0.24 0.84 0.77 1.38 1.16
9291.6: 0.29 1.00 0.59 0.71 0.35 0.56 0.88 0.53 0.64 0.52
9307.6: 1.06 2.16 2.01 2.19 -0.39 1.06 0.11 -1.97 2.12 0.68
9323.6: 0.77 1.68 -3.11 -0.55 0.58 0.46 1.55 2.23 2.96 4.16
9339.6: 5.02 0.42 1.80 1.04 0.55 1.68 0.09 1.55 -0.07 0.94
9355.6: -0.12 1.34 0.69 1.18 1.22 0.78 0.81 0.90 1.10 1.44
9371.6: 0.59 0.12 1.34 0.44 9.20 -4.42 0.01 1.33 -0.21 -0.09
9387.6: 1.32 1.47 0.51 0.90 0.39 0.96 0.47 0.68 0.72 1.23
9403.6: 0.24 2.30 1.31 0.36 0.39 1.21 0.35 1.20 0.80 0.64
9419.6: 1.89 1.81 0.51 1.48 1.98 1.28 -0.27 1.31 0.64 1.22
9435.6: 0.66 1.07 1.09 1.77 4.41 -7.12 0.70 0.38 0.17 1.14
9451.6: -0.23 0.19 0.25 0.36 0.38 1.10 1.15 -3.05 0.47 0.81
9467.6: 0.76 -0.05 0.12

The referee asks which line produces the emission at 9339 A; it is H-beta 4861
